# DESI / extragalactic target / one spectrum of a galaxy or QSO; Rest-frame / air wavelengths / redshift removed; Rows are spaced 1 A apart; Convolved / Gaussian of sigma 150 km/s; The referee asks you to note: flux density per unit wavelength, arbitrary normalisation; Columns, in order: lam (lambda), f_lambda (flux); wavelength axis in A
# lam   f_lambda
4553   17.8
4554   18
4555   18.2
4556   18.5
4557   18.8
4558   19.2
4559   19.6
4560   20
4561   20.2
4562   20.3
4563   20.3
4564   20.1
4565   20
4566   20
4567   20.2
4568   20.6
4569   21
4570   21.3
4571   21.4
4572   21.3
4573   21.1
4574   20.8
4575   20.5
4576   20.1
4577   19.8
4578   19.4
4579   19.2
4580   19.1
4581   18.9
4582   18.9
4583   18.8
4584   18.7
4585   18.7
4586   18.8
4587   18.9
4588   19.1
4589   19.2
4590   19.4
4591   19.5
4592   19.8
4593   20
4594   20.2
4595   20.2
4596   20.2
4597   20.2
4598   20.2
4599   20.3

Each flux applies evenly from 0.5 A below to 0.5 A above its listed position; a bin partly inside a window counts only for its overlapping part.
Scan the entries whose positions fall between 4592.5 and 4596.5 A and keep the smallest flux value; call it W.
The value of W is 20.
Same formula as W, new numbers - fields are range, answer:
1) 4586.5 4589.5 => 18.9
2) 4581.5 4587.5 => 18.7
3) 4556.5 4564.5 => 18.8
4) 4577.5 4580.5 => 19.1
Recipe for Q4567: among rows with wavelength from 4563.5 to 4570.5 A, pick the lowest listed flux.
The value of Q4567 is 20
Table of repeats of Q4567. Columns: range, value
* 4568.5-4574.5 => 20.8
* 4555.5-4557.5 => 18.5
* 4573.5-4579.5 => 19.2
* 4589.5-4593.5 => 19.4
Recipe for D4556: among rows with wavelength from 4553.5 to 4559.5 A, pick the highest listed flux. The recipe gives 19.6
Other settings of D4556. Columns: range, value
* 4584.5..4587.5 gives 18.9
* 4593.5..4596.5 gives 20.2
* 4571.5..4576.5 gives 21.3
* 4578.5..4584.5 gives 19.2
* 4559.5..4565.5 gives 20.3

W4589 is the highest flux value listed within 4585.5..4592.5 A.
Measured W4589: 19.8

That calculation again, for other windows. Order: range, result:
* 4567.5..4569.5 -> 21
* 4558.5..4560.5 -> 20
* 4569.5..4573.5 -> 21.4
